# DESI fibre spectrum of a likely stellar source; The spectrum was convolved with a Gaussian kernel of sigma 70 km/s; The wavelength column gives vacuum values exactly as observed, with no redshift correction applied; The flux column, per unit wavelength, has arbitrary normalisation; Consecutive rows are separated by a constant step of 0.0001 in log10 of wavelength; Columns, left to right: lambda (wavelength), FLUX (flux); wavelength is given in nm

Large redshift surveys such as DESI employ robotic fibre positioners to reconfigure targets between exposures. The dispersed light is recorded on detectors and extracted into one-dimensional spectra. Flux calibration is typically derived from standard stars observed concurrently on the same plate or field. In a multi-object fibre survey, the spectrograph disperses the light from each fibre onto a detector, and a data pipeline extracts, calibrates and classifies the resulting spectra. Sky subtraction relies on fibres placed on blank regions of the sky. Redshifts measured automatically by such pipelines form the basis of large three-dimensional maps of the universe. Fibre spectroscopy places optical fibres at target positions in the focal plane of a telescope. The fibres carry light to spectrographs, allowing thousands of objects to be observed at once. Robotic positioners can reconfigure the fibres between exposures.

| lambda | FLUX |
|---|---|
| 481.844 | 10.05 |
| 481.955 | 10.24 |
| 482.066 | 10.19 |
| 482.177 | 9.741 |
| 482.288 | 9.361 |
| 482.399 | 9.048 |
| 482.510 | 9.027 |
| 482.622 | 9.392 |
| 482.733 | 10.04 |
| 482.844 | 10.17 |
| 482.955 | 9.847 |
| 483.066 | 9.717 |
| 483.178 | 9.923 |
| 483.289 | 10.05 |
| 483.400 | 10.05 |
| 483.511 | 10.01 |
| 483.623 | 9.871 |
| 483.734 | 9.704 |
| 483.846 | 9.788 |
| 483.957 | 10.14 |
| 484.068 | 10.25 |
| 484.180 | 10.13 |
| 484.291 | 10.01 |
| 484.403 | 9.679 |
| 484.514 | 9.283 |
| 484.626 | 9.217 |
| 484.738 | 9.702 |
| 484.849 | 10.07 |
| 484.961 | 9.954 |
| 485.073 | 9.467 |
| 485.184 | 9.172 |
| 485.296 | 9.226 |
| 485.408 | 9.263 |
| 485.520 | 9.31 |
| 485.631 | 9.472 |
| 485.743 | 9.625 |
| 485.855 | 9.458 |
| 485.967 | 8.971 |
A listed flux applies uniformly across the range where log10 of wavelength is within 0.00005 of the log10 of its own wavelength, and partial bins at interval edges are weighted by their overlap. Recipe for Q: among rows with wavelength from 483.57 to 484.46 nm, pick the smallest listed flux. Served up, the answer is 9.679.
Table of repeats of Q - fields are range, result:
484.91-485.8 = 9.172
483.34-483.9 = 9.704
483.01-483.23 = 9.717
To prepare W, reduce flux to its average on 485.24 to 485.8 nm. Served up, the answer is 9.38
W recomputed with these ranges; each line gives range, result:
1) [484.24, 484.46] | 9.84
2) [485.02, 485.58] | 9.3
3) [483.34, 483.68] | 9.99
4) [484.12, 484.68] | 9.66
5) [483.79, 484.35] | 10.1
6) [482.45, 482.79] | 9.47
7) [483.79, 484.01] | 9.97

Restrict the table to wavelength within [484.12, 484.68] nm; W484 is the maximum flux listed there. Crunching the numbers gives 10.13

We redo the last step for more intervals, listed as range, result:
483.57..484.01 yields 10.14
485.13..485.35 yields 9.226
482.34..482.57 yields 9.048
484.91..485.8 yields 9.954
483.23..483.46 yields 10.05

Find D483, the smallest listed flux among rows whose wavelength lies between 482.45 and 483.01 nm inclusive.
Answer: 9.027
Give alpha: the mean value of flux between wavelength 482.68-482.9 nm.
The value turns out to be 10.1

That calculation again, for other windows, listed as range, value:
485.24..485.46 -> 9.23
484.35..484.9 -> 9.59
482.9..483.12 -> 9.79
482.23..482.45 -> 9.22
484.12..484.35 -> 10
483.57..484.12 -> 9.96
